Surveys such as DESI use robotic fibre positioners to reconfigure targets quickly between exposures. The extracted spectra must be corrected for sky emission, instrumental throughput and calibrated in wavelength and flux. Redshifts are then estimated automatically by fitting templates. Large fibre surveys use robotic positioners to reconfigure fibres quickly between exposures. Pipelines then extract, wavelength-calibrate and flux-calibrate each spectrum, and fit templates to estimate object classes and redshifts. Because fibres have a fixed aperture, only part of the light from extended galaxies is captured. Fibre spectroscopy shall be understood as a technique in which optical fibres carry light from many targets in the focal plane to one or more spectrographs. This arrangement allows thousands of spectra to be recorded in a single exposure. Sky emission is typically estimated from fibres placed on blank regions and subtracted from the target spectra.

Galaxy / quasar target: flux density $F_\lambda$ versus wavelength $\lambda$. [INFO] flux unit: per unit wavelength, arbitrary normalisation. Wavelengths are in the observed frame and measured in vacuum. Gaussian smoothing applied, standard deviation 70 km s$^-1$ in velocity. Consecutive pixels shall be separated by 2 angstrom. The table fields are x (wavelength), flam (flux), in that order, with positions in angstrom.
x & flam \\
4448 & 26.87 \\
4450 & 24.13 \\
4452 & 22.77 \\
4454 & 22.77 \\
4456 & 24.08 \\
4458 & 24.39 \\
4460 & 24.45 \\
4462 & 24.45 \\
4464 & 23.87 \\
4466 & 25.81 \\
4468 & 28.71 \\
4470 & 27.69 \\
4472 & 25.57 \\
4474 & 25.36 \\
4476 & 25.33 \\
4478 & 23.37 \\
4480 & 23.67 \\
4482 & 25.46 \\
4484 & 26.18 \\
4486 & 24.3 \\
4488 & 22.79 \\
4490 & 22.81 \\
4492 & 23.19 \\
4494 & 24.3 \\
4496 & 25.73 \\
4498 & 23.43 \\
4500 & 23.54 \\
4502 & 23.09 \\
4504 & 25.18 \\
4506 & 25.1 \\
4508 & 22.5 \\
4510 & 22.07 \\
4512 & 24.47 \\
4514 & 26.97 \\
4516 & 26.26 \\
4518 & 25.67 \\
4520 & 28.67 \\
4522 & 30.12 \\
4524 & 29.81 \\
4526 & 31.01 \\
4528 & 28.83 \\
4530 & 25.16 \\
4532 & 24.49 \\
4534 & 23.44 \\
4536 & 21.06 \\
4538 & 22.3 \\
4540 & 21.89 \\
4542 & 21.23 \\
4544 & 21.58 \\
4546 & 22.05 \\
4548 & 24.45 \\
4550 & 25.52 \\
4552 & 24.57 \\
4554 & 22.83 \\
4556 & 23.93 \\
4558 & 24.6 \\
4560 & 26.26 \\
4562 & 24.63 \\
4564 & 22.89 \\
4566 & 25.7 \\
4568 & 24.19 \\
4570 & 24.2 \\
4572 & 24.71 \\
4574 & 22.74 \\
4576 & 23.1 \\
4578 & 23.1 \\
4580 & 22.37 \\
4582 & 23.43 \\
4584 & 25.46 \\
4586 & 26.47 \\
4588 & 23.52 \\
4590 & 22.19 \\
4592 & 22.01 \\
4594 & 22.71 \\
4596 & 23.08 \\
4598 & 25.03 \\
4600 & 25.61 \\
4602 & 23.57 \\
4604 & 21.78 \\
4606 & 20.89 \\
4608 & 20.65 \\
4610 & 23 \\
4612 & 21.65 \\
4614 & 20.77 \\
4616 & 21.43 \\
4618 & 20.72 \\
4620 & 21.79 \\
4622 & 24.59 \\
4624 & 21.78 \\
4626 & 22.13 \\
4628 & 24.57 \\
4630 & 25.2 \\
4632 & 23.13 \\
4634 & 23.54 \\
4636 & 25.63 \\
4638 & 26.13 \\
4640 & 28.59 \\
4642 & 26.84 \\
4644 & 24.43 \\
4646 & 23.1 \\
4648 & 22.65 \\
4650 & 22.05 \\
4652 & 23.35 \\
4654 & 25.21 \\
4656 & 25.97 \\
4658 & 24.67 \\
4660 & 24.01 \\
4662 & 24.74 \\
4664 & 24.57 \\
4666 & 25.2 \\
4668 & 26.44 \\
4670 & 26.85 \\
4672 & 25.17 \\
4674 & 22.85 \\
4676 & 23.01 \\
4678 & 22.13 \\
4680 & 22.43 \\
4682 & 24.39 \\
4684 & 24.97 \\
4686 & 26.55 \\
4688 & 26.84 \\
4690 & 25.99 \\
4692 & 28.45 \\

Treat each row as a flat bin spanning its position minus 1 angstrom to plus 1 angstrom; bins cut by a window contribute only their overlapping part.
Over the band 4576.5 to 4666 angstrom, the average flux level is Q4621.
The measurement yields 23.6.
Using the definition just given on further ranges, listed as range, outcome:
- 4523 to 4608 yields 24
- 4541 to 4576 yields 23.9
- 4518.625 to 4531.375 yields 28.7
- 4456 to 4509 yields 24.6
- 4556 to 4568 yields 24.7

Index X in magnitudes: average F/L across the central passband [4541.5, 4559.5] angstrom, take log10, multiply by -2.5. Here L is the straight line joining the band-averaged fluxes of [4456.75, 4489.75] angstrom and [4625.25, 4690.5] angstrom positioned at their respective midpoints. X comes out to 0.06 mag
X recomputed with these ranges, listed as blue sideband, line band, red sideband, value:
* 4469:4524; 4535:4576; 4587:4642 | 0.03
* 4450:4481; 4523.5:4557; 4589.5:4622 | -0.03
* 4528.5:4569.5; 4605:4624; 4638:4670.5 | 0.13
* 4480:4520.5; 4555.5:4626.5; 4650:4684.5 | 0.05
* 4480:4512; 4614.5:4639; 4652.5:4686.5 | 0.05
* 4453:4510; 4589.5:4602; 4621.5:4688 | 0.04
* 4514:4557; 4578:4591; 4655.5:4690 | 0.05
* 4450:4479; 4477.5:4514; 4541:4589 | 0.02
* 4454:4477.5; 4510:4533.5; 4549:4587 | -0.10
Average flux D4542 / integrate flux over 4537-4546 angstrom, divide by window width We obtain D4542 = 21.8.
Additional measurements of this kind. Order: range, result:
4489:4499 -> 23.9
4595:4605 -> 23.8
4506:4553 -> 25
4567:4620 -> 23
